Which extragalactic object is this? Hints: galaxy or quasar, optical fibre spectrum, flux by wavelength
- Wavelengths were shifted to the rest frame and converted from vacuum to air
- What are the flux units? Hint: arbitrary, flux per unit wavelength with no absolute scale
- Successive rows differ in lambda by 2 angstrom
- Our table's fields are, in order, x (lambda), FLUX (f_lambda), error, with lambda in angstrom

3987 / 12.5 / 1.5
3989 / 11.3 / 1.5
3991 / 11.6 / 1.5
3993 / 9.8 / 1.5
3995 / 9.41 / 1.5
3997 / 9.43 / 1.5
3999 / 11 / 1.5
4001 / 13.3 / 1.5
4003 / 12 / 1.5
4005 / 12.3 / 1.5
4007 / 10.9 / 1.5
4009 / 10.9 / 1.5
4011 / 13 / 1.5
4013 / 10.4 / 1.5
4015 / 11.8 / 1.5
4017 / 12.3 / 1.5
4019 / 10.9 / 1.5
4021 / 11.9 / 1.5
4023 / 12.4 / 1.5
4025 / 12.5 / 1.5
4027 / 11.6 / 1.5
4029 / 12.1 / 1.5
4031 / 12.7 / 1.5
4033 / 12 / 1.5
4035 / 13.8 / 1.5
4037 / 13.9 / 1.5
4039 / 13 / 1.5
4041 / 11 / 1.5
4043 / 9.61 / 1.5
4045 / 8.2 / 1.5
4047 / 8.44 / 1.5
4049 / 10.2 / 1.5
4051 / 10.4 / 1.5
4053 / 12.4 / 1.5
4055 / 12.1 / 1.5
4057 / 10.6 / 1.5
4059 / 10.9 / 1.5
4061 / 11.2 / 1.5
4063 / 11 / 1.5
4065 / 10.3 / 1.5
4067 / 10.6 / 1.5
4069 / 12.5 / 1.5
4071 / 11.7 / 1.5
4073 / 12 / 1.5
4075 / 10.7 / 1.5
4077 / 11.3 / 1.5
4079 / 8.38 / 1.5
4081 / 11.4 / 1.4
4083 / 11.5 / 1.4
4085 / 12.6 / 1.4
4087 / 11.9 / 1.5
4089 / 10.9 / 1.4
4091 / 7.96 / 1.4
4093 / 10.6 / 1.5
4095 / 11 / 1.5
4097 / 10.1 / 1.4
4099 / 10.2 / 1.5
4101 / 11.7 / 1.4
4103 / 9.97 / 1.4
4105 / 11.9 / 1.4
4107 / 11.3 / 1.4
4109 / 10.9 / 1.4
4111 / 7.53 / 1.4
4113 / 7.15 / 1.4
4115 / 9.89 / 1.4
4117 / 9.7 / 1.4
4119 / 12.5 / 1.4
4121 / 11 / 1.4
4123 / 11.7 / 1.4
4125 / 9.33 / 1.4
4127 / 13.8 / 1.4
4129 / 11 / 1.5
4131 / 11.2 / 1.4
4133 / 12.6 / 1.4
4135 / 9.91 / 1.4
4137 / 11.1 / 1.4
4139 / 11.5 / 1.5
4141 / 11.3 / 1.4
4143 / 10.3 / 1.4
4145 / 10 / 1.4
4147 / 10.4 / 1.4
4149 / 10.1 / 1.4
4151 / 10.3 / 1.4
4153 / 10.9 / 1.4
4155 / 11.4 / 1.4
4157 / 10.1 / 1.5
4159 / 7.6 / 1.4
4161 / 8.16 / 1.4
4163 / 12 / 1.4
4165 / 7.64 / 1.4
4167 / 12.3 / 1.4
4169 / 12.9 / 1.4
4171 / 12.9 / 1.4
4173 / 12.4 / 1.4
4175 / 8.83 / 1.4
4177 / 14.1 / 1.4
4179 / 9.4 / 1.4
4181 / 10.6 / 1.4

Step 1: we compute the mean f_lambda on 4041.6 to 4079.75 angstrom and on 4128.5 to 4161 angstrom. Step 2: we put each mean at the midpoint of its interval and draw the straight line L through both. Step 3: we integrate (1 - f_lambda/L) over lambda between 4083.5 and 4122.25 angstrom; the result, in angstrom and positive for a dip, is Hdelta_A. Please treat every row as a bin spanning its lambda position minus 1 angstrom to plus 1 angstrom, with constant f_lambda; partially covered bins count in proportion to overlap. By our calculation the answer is 0.43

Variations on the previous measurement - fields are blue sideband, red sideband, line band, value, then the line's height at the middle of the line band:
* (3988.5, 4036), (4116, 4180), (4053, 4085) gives 0.5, 11.3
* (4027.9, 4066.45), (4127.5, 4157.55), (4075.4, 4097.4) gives 0.8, 11.1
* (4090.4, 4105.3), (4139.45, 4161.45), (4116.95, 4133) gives -1.8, 10.3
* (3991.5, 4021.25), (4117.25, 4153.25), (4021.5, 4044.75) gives -1.8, 11.2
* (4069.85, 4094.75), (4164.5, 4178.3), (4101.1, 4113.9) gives 1.4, 11.1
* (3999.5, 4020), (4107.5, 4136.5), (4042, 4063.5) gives 1.6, 11.3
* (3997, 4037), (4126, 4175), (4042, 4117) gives 5.9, 11.5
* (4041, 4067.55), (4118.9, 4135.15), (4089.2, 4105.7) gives 1.0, 11.1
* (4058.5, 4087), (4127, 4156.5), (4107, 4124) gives 1.4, 11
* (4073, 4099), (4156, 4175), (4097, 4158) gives -0.2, 10.6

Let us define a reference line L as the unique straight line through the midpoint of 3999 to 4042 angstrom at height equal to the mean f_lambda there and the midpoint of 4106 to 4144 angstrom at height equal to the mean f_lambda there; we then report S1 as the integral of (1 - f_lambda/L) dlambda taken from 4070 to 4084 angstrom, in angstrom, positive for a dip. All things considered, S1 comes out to 0.4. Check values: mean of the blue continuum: 12.1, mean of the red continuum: 10.7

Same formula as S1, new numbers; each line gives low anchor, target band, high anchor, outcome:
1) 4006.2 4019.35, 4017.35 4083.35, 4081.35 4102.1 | -0.72 angstrom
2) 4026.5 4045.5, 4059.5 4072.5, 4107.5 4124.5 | -0.04 angstrom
